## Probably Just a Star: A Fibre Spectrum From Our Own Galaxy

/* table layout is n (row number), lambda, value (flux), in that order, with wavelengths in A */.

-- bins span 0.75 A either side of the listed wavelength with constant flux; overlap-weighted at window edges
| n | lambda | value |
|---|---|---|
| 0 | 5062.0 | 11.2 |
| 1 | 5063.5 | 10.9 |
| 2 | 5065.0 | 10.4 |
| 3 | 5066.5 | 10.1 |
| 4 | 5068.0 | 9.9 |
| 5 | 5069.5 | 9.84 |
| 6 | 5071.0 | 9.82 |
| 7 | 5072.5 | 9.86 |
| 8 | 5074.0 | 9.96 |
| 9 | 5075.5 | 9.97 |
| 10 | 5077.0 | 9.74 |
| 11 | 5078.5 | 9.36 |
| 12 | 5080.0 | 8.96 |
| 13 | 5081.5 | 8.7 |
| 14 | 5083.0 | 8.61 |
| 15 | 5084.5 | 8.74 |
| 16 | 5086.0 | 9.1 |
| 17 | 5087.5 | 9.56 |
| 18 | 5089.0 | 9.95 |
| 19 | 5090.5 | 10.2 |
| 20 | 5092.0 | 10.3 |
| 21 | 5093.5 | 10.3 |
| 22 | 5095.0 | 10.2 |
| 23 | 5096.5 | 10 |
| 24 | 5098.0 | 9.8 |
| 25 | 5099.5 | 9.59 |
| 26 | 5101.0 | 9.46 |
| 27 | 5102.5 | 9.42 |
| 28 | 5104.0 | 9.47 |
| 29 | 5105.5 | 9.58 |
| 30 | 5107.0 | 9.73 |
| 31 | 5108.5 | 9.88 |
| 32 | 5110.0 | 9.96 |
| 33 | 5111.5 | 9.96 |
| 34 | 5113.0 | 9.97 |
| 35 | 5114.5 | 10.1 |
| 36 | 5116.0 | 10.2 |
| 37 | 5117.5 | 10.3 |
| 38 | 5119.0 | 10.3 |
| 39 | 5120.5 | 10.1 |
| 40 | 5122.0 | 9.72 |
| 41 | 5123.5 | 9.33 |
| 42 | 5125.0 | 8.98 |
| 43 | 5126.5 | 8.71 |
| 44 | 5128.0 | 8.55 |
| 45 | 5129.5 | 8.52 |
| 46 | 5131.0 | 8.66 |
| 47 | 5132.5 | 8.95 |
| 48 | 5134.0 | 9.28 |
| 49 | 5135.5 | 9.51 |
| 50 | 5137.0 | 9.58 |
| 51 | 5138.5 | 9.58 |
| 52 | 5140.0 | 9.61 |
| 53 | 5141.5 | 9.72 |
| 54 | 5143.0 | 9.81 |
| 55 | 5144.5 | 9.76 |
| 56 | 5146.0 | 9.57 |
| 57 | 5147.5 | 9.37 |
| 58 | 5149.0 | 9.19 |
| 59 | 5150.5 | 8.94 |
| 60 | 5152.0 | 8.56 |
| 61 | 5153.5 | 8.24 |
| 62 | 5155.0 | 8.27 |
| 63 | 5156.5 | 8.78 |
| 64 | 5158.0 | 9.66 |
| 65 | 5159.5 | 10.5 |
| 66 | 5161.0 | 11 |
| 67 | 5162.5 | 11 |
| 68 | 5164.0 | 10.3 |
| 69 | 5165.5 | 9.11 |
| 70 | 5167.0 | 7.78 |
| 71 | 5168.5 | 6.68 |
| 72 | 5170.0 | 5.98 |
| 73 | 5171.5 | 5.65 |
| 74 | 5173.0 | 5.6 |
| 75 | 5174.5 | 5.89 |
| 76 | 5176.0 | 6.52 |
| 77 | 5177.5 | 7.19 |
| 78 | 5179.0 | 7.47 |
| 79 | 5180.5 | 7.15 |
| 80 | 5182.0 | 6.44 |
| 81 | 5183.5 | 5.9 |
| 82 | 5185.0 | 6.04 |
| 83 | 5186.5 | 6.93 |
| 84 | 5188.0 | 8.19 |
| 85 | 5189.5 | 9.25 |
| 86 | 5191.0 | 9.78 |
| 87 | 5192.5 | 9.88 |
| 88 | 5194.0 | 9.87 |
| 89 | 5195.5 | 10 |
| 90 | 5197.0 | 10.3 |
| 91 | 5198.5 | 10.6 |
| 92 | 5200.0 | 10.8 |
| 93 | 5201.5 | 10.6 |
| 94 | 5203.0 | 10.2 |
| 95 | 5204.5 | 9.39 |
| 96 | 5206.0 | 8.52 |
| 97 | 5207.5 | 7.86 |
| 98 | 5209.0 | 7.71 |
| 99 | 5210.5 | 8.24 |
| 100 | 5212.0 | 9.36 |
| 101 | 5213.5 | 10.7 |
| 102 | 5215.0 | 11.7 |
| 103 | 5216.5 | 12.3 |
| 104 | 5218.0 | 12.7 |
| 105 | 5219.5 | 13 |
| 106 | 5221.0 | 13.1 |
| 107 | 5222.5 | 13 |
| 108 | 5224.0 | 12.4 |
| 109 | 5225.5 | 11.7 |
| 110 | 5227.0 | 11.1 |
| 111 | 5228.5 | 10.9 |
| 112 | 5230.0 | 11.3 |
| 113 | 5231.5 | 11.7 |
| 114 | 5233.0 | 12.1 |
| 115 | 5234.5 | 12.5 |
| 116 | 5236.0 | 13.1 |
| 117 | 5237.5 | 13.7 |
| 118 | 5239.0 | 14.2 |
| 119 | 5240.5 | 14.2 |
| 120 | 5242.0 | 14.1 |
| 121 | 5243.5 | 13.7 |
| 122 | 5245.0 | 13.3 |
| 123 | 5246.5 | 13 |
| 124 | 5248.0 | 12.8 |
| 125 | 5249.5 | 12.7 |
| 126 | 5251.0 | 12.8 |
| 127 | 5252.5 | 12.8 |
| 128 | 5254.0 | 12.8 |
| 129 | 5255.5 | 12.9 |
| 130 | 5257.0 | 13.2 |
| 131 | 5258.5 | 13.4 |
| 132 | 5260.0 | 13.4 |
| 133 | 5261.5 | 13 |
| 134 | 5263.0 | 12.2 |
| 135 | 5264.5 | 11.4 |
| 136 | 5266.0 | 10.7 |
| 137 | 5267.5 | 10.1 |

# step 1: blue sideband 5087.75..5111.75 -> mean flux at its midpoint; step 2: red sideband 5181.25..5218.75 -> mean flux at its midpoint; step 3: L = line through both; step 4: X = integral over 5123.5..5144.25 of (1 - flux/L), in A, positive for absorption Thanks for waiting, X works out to 1.00 A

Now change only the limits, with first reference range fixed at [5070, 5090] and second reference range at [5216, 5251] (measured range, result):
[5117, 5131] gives 1.4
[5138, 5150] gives 1.4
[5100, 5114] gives 0.4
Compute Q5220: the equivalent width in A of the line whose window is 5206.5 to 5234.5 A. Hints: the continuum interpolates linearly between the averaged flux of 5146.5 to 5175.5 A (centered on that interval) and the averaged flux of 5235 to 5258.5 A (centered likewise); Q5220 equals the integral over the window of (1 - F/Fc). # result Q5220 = 1.55 A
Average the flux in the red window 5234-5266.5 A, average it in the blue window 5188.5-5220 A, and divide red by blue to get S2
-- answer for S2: 1.29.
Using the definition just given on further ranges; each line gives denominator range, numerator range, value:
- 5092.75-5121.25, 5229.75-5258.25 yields 1.31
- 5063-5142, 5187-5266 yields 1.20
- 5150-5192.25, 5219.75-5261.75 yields 1.61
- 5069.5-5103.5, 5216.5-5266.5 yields 1.32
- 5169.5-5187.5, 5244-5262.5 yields 2.02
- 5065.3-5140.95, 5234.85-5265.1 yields 1.37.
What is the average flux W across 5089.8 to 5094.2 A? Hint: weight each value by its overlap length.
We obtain 10.3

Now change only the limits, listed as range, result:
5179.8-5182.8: 6.77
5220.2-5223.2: 13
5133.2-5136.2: 9.39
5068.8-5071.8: 9.83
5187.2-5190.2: 8.68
